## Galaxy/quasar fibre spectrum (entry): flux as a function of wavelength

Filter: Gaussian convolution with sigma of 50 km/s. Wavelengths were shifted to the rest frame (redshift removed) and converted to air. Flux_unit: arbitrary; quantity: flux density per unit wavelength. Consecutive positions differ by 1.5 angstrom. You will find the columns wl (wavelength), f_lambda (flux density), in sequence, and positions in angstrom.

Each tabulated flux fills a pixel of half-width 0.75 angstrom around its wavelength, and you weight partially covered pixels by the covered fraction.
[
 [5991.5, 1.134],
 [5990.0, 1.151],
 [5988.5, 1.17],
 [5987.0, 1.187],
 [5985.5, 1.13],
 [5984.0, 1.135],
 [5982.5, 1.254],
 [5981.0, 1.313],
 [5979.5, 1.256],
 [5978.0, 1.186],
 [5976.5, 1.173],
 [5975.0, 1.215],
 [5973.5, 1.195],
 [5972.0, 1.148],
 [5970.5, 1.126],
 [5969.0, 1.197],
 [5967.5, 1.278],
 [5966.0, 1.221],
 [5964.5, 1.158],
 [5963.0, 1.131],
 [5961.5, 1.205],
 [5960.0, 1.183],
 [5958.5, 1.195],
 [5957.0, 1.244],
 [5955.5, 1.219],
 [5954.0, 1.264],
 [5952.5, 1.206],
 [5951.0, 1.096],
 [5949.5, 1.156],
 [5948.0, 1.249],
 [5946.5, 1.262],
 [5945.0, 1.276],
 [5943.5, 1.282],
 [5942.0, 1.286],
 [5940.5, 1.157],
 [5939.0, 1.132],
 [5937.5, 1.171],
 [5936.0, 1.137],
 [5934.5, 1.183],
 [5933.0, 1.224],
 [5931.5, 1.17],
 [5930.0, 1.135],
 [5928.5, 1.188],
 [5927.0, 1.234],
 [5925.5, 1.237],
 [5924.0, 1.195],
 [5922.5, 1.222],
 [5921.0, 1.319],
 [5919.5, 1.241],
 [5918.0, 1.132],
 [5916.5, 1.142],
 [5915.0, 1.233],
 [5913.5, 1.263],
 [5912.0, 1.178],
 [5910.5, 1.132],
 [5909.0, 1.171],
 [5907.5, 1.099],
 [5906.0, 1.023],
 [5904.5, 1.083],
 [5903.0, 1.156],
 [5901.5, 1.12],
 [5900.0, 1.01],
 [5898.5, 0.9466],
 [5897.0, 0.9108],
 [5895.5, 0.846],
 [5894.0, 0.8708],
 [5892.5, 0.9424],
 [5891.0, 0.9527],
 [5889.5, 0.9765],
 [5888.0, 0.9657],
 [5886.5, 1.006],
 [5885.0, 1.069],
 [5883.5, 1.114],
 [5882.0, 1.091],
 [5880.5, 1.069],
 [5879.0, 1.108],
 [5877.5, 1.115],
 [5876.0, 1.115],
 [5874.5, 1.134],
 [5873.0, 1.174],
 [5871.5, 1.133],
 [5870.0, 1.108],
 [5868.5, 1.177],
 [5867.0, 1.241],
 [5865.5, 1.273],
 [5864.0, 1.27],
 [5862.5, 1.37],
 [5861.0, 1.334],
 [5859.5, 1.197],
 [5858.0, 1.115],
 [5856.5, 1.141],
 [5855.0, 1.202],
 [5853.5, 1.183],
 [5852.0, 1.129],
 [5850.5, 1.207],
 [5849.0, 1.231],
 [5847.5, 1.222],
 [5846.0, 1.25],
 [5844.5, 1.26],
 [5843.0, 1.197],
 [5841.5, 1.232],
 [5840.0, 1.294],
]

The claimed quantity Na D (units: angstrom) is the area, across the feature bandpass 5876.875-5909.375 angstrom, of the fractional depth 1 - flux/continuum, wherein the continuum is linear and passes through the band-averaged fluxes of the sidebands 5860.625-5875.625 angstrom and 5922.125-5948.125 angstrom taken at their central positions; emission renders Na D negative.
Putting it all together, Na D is 4.96 angstrom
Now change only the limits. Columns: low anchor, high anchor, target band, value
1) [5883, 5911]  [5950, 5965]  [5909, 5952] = -3.40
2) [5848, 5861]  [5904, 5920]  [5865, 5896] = 2.67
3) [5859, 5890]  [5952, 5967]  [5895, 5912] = 1.63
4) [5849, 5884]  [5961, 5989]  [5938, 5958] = -0.46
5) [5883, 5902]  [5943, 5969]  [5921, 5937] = -1.26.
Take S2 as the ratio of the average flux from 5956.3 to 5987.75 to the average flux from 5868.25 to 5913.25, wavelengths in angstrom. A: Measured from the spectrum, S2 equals 1.13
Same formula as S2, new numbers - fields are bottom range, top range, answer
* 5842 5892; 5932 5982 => 1.04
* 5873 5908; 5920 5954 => 1.17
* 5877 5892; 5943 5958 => 1.17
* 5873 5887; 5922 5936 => 1.09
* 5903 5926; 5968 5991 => 1.01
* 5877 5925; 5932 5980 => 1.11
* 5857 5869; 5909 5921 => 0.96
